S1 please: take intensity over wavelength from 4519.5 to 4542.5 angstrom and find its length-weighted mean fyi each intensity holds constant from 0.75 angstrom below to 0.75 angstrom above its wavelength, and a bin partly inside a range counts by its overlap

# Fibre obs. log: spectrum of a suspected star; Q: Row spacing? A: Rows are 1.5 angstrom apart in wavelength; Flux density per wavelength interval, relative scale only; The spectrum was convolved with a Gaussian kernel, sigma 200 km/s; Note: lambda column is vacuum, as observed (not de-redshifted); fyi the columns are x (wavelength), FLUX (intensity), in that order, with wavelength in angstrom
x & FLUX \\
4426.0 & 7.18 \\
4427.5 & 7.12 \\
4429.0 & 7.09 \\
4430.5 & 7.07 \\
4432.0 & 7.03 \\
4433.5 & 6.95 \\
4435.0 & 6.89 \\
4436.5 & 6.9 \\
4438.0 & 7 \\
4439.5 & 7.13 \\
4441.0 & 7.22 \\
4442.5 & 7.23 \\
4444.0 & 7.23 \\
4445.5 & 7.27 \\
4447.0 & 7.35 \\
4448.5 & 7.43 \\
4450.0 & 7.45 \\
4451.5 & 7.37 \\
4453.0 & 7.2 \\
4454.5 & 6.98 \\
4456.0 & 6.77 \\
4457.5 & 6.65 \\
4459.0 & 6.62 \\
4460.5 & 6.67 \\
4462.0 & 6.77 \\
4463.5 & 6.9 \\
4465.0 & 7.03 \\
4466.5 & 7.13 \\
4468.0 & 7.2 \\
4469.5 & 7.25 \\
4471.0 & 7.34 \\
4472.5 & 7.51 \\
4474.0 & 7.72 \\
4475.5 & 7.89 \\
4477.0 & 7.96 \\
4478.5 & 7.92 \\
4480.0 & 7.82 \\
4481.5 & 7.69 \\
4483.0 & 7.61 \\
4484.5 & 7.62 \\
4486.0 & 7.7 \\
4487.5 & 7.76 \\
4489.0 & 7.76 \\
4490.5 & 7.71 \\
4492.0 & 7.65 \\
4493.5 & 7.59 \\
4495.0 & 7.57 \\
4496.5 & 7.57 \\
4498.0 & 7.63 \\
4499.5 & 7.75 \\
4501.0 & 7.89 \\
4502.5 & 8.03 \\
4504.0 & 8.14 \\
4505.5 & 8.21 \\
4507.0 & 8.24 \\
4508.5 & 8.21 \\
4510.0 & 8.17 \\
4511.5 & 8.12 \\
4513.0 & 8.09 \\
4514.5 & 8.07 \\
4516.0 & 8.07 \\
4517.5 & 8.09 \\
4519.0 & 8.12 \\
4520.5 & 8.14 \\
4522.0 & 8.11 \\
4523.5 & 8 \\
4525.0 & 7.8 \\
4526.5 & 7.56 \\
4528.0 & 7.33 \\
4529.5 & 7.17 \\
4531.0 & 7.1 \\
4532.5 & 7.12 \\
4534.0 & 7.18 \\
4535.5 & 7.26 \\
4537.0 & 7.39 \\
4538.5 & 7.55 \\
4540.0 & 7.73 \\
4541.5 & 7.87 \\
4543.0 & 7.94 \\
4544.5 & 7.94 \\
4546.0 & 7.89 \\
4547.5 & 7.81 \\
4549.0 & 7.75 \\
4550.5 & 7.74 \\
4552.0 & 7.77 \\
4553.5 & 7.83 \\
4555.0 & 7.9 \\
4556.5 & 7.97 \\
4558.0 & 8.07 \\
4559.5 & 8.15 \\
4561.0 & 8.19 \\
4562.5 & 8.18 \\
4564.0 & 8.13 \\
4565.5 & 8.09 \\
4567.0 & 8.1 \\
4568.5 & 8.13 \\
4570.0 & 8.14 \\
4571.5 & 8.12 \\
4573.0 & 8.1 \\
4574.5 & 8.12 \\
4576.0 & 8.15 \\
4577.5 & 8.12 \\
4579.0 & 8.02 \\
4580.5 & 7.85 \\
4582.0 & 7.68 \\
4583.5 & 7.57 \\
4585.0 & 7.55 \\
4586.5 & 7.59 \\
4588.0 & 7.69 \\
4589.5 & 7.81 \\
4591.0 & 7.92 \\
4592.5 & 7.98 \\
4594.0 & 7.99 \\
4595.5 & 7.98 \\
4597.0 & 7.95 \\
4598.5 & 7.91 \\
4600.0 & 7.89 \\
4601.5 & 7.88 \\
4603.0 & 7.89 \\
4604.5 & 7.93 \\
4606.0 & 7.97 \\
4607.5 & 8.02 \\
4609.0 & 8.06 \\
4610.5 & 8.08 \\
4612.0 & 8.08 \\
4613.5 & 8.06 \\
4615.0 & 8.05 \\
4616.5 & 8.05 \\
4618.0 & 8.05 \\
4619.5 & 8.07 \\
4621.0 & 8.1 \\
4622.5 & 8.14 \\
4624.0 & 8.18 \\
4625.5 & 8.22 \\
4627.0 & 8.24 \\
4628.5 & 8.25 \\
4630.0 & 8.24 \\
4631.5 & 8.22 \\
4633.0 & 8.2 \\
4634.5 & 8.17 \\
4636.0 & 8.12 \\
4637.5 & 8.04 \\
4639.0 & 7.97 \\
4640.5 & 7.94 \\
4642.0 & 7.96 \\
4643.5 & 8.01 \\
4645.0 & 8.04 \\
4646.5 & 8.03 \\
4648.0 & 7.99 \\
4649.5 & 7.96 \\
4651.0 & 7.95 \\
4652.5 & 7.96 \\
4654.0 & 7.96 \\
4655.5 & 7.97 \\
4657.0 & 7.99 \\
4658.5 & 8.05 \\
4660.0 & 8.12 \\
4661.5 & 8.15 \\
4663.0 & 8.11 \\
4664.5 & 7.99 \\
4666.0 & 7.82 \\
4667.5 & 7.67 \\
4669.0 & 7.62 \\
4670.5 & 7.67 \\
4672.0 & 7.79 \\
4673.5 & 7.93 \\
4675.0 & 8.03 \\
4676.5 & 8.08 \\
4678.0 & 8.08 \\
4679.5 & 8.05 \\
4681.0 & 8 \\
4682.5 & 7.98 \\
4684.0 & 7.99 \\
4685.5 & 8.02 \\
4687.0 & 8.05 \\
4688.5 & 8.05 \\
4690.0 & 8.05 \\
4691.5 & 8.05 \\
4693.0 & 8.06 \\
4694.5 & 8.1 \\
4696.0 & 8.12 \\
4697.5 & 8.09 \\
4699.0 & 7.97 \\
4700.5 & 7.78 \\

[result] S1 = 7.56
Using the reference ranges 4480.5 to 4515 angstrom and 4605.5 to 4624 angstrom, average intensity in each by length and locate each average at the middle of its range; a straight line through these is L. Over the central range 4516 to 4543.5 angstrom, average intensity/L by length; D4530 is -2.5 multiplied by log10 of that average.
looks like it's 0.038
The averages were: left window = 7.86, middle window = 7.65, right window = 8.07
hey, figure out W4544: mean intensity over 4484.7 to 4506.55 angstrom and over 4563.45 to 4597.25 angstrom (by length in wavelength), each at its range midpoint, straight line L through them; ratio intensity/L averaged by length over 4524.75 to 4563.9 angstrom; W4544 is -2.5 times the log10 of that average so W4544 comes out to 0.02 mag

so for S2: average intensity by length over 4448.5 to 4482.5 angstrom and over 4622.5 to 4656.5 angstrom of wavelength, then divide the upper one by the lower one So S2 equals 1.11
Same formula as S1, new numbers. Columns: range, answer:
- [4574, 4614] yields 7.91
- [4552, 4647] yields 8.02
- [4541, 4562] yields 7.92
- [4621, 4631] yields 8.2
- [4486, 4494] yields 7.7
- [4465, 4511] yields 7.73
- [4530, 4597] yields 7.84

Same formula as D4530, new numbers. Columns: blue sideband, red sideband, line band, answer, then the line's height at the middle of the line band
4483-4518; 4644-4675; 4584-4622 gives 0.00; 7.92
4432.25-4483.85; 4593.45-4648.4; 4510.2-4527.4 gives -0.07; 7.54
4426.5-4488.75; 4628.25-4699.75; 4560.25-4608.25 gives -0.03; 7.72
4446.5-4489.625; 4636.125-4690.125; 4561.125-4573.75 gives -0.06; 7.67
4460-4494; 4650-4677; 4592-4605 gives -0.02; 7.78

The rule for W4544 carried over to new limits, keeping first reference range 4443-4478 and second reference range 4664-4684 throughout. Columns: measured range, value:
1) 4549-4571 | -0.07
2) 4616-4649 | -0.05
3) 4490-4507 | -0.07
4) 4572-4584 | -0.05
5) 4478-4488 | -0.06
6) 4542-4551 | -0.05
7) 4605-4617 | -0.05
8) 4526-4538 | 0.03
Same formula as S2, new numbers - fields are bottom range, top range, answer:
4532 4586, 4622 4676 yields 1.02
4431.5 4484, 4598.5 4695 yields 1.11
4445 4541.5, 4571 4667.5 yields 1.06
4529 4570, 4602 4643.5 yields 1.04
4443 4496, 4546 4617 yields 1.08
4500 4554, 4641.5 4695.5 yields 1.02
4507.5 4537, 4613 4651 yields 1.04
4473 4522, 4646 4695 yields 1.01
